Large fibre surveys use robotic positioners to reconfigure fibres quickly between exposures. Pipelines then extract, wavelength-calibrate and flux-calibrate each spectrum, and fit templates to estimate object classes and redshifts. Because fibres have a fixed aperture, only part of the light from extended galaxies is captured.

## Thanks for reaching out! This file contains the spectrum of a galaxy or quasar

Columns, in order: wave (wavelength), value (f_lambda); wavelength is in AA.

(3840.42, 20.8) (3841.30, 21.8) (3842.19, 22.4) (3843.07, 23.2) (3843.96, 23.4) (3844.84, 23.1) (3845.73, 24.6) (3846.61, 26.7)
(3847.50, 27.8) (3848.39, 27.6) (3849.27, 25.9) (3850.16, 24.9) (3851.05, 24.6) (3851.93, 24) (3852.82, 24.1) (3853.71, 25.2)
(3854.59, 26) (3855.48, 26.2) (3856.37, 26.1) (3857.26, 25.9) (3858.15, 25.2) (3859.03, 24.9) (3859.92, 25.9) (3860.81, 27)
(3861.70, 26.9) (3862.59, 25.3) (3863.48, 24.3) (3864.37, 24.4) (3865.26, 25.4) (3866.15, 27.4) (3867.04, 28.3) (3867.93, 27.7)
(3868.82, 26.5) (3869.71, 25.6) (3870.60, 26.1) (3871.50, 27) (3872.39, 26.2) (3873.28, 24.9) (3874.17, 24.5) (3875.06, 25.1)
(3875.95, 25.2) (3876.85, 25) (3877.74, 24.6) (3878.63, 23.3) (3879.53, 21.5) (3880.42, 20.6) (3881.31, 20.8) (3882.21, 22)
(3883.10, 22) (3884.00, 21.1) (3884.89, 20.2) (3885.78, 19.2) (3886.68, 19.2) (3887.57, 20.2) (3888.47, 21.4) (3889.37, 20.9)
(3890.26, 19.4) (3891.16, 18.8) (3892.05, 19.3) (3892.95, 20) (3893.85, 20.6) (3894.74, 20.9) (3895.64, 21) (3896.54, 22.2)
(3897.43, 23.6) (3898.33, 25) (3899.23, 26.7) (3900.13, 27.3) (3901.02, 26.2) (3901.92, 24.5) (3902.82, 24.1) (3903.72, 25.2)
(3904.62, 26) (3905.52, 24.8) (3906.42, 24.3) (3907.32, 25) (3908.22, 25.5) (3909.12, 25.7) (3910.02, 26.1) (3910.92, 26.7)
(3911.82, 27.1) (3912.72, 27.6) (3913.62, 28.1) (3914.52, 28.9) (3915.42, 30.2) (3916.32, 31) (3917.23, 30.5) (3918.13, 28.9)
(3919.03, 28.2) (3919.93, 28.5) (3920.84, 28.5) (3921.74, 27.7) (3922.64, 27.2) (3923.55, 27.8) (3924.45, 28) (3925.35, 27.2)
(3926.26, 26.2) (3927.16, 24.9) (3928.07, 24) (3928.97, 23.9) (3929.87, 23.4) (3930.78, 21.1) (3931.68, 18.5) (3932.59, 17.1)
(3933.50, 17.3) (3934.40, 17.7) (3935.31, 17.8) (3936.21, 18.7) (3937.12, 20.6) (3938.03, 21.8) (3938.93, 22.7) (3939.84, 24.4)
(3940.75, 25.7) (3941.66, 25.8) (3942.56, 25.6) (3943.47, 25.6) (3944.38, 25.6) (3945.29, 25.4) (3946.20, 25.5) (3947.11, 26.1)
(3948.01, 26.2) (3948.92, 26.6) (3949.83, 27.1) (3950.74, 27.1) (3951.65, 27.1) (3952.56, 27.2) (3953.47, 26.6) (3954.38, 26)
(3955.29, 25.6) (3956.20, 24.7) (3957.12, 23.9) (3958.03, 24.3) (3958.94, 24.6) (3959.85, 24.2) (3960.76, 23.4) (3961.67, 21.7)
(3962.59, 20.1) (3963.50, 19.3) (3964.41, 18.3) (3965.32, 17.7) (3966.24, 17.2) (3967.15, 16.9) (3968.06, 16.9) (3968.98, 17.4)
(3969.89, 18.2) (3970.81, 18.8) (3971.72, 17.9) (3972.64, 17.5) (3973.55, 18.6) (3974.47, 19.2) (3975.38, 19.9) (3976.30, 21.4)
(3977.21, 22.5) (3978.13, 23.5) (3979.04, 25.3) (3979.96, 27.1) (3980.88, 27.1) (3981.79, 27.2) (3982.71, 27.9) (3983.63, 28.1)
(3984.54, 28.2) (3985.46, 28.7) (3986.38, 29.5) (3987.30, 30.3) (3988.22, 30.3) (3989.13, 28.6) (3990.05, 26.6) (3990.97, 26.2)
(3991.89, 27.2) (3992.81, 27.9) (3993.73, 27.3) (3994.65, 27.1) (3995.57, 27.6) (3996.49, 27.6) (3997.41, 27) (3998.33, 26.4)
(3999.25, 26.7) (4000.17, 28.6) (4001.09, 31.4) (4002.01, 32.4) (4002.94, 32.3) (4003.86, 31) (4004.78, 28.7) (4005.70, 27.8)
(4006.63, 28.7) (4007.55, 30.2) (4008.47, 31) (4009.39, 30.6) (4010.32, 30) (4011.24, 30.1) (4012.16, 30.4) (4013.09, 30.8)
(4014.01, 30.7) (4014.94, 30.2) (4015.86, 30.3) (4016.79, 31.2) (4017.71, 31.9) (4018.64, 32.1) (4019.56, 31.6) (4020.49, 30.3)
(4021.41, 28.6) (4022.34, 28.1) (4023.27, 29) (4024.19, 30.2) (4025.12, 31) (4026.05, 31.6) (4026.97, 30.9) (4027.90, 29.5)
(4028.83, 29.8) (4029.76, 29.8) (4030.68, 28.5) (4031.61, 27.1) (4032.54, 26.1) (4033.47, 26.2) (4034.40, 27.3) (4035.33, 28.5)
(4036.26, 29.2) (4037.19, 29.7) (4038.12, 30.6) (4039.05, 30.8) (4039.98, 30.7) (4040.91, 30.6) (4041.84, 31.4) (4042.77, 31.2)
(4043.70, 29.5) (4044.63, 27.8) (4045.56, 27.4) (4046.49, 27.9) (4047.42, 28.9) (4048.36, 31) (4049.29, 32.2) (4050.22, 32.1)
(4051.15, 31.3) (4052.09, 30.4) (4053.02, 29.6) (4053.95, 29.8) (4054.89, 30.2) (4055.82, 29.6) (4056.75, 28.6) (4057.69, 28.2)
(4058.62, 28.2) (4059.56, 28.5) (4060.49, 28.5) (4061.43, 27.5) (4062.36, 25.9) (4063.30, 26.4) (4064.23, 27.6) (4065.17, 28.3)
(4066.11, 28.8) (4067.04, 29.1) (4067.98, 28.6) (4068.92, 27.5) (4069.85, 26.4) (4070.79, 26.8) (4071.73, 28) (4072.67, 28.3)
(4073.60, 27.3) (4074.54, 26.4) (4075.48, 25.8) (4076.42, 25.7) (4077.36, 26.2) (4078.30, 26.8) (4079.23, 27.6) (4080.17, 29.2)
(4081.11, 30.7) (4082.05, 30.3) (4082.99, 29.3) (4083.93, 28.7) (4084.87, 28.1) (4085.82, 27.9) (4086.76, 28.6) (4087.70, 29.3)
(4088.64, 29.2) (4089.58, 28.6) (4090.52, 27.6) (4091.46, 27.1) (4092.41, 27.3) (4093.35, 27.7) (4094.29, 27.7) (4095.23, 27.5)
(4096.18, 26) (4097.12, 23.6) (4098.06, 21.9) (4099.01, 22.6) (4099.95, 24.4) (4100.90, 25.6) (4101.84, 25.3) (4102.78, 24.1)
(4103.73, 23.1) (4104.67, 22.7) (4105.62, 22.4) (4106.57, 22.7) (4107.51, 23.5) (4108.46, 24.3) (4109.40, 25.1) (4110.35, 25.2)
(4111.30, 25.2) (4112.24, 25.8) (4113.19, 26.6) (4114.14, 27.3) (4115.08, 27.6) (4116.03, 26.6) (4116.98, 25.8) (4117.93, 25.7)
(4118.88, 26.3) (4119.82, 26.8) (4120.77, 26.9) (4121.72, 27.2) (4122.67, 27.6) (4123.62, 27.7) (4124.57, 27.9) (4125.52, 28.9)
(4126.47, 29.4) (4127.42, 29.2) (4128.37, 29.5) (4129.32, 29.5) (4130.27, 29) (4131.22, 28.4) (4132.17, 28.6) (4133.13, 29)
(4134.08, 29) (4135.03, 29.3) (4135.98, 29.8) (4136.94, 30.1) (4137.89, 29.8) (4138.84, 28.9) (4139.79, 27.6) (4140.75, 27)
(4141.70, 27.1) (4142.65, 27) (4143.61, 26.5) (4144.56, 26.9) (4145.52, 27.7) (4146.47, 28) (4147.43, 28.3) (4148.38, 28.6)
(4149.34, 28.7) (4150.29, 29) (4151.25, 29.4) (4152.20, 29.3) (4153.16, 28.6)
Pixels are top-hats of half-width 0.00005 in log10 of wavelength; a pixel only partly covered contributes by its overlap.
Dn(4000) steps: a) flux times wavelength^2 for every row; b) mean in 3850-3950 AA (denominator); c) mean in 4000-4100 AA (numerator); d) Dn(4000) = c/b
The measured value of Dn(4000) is 1.3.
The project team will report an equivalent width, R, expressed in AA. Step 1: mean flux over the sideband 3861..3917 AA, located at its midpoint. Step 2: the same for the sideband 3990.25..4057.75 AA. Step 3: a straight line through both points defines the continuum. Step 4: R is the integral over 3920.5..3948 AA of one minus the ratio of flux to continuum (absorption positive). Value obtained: 2.4 AA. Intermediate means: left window 24.3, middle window 23.8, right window 29.5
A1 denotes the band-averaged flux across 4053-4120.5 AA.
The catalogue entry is 26.9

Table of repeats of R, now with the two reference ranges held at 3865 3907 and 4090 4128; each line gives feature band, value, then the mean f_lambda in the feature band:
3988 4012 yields -4.0 AA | 28.8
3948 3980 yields 2.9 AA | 22.1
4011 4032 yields -4.4 AA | 30.2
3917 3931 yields -1.6 AA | 26.7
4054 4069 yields -1.7 AA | 28.3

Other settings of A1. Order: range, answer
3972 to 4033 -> 28.2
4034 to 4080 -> 28.7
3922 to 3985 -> 23.1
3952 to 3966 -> 23.1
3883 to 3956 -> 24.4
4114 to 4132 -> 27.8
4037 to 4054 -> 30.2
